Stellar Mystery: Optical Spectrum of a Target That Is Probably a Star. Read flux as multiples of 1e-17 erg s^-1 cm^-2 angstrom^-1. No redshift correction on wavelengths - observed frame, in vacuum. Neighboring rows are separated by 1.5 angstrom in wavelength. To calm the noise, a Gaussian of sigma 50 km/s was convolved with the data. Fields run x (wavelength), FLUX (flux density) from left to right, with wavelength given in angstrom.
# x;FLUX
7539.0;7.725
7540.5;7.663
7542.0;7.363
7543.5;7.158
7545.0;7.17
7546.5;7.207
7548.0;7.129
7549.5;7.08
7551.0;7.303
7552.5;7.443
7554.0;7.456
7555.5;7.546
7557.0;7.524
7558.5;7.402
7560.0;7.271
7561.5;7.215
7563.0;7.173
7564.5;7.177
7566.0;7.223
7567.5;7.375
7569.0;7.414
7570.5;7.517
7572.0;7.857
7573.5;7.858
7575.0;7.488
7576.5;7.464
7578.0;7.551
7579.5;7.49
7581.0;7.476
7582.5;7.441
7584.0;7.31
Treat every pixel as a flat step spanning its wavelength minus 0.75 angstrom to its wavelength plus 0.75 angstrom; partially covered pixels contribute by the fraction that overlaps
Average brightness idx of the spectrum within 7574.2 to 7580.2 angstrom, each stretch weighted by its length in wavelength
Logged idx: 7.5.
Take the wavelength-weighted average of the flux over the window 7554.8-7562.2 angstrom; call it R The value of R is 7.39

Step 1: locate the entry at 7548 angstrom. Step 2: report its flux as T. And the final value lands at 7.129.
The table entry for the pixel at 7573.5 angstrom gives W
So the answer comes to 7.858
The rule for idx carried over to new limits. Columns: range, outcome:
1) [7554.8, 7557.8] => 7.53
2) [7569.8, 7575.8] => 7.68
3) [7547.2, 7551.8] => 7.17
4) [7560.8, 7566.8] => 7.2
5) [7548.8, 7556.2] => 7.37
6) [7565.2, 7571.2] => 7.38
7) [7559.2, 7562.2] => 7.25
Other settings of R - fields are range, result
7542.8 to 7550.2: 7.15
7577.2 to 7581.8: 7.5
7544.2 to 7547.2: 7.19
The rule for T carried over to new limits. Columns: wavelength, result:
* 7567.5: 7.375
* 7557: 7.524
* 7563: 7.173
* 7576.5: 7.464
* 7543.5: 7.158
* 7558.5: 7.402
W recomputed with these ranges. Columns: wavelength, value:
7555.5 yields 7.546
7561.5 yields 7.215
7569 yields 7.414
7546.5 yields 7.207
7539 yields 7.725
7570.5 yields 7.517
